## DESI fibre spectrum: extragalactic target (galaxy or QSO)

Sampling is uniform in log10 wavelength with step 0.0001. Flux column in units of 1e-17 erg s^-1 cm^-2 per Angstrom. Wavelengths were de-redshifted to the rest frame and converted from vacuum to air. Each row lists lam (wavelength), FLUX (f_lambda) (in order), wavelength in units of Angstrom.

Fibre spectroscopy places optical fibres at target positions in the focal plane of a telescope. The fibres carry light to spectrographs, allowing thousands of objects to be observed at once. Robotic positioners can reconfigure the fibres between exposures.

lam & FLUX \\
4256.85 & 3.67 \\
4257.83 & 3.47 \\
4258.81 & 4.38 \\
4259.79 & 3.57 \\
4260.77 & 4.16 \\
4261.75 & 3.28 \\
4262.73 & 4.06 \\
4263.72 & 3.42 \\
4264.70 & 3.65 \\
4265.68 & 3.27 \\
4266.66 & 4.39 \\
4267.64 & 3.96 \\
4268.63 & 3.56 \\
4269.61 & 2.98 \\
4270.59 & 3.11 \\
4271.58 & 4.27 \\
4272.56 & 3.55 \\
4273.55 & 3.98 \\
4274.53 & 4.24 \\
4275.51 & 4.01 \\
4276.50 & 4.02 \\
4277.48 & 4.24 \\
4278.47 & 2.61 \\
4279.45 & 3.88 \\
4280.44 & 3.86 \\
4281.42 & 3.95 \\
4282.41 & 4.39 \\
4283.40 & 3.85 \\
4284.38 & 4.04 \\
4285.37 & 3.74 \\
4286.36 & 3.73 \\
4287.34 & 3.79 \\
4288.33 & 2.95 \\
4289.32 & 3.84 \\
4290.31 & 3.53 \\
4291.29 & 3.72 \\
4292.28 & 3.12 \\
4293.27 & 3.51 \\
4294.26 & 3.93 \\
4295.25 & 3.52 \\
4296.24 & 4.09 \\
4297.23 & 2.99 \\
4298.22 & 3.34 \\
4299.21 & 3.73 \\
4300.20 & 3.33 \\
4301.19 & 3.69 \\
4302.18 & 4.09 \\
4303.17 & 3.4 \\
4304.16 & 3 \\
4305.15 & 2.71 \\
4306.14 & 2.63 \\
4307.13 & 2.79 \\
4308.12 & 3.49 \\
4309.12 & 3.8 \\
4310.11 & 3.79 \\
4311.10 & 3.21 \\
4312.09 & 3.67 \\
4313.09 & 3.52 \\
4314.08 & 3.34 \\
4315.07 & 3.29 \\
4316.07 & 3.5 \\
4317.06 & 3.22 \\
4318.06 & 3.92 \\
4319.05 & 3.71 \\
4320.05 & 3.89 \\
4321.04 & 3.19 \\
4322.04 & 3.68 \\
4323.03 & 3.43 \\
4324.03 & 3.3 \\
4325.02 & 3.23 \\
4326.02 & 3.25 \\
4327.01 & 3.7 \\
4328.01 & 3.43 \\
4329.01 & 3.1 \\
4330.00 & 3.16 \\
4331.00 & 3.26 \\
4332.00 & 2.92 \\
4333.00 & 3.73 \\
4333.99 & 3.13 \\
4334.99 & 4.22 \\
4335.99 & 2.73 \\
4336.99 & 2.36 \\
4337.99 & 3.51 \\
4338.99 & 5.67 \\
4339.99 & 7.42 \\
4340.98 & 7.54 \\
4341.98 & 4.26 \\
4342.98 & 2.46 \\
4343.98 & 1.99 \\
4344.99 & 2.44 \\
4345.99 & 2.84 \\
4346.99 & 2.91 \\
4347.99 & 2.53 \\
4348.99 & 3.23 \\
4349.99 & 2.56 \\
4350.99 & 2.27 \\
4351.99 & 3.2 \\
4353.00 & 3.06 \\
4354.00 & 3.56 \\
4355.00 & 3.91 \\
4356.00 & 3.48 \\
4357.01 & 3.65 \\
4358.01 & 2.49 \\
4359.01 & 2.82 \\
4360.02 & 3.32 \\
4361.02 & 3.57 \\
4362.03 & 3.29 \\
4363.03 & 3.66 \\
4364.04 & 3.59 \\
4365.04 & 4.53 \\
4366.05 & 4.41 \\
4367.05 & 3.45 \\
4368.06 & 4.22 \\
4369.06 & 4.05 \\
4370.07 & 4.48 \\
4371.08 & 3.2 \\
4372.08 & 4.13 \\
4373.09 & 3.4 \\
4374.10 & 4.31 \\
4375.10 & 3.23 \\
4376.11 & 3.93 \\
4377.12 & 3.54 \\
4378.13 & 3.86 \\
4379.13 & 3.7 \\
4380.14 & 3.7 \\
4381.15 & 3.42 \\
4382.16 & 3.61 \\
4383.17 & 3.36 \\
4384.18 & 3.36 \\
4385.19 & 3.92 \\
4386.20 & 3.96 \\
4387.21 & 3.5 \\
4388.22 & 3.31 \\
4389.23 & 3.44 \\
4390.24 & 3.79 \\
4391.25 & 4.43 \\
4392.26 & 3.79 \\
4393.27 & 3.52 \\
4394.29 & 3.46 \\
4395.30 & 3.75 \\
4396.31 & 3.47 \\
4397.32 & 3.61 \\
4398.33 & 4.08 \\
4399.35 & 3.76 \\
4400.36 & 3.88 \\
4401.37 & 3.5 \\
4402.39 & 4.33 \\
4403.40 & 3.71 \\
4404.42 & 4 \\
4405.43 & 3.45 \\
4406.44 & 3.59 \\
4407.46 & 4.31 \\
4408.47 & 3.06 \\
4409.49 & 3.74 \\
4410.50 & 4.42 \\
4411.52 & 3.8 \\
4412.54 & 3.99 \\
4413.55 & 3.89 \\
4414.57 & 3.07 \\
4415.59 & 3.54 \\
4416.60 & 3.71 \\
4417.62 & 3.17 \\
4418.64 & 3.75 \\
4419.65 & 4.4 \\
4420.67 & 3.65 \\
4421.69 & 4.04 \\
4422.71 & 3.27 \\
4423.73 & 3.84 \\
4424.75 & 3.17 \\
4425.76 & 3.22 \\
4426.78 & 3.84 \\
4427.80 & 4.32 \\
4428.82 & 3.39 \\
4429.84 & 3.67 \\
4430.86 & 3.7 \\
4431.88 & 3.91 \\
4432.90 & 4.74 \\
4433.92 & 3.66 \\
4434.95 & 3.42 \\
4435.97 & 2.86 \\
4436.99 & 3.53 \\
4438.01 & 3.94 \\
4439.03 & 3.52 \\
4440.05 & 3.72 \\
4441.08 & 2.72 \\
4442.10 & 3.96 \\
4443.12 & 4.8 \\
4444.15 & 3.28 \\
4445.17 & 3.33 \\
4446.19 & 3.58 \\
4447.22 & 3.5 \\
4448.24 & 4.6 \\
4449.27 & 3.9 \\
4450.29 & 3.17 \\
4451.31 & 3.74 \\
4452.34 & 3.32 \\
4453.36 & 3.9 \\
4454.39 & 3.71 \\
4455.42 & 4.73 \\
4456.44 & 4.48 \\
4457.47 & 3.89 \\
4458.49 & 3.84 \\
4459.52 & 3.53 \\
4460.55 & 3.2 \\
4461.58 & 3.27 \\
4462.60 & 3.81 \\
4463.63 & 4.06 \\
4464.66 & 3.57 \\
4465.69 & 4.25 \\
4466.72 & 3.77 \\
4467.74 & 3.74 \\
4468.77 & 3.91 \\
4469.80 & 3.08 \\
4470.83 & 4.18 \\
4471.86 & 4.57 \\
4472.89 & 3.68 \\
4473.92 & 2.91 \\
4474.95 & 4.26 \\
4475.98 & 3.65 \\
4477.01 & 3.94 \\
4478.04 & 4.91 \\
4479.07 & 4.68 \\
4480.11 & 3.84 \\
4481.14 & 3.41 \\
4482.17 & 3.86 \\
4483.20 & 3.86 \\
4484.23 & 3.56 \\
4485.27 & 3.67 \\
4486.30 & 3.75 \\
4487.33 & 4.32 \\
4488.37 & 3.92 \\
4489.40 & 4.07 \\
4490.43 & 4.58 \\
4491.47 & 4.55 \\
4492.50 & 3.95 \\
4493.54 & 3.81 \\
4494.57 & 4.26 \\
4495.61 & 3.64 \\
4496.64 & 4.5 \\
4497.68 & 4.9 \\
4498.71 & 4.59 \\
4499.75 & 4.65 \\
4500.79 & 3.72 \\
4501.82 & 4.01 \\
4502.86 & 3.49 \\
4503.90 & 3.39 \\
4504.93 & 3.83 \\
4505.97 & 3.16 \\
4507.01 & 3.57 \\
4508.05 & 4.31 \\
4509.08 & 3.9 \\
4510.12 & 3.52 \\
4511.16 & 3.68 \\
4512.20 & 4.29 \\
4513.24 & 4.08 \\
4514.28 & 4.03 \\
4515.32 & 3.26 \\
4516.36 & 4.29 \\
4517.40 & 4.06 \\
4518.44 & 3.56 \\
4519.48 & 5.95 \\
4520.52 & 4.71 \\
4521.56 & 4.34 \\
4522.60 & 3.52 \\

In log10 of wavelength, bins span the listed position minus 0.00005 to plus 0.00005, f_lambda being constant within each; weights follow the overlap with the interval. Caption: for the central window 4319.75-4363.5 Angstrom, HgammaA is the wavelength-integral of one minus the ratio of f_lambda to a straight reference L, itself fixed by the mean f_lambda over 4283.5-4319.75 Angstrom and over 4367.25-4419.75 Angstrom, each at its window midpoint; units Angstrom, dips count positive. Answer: 1.97 Angstrom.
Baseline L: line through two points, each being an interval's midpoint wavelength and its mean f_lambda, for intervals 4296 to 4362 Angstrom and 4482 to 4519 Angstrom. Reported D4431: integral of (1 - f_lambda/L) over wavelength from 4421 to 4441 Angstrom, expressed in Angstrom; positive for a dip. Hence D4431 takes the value 0.5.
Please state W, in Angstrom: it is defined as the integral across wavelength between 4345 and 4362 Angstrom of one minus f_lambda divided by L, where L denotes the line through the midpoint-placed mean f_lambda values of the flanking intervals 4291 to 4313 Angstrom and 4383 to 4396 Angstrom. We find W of 2.4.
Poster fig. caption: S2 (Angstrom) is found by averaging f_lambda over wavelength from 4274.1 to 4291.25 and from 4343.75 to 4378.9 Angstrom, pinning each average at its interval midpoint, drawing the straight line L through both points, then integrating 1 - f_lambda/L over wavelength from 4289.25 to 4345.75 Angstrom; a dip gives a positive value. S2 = 1.3 Angstrom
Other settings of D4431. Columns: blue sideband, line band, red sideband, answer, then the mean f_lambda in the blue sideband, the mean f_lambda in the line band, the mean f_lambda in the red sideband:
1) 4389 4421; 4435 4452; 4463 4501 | 1.14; 3.76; 3.63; 4.02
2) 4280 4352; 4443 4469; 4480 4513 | 0.48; 3.51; 3.79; 3.96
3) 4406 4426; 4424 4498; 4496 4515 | -0.14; 3.69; 3.84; 3.97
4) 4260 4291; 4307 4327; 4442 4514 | 1.60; 3.75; 3.48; 3.91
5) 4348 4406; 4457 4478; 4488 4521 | 0.83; 3.61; 3.78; 4.07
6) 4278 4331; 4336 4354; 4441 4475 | 0.25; 3.5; 3.52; 3.78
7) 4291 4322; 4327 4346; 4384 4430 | -0.97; 3.46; 3.71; 3.72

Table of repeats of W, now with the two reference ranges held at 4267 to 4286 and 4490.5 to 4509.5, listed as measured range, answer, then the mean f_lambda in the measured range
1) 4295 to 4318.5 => 2.6 Angstrom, 3.42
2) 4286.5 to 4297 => 0.6 Angstrom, 3.59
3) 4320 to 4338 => 2.6 Angstrom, 3.31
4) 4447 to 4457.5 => 0.2 Angstrom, 3.92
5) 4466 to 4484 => 0.5 Angstrom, 3.9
